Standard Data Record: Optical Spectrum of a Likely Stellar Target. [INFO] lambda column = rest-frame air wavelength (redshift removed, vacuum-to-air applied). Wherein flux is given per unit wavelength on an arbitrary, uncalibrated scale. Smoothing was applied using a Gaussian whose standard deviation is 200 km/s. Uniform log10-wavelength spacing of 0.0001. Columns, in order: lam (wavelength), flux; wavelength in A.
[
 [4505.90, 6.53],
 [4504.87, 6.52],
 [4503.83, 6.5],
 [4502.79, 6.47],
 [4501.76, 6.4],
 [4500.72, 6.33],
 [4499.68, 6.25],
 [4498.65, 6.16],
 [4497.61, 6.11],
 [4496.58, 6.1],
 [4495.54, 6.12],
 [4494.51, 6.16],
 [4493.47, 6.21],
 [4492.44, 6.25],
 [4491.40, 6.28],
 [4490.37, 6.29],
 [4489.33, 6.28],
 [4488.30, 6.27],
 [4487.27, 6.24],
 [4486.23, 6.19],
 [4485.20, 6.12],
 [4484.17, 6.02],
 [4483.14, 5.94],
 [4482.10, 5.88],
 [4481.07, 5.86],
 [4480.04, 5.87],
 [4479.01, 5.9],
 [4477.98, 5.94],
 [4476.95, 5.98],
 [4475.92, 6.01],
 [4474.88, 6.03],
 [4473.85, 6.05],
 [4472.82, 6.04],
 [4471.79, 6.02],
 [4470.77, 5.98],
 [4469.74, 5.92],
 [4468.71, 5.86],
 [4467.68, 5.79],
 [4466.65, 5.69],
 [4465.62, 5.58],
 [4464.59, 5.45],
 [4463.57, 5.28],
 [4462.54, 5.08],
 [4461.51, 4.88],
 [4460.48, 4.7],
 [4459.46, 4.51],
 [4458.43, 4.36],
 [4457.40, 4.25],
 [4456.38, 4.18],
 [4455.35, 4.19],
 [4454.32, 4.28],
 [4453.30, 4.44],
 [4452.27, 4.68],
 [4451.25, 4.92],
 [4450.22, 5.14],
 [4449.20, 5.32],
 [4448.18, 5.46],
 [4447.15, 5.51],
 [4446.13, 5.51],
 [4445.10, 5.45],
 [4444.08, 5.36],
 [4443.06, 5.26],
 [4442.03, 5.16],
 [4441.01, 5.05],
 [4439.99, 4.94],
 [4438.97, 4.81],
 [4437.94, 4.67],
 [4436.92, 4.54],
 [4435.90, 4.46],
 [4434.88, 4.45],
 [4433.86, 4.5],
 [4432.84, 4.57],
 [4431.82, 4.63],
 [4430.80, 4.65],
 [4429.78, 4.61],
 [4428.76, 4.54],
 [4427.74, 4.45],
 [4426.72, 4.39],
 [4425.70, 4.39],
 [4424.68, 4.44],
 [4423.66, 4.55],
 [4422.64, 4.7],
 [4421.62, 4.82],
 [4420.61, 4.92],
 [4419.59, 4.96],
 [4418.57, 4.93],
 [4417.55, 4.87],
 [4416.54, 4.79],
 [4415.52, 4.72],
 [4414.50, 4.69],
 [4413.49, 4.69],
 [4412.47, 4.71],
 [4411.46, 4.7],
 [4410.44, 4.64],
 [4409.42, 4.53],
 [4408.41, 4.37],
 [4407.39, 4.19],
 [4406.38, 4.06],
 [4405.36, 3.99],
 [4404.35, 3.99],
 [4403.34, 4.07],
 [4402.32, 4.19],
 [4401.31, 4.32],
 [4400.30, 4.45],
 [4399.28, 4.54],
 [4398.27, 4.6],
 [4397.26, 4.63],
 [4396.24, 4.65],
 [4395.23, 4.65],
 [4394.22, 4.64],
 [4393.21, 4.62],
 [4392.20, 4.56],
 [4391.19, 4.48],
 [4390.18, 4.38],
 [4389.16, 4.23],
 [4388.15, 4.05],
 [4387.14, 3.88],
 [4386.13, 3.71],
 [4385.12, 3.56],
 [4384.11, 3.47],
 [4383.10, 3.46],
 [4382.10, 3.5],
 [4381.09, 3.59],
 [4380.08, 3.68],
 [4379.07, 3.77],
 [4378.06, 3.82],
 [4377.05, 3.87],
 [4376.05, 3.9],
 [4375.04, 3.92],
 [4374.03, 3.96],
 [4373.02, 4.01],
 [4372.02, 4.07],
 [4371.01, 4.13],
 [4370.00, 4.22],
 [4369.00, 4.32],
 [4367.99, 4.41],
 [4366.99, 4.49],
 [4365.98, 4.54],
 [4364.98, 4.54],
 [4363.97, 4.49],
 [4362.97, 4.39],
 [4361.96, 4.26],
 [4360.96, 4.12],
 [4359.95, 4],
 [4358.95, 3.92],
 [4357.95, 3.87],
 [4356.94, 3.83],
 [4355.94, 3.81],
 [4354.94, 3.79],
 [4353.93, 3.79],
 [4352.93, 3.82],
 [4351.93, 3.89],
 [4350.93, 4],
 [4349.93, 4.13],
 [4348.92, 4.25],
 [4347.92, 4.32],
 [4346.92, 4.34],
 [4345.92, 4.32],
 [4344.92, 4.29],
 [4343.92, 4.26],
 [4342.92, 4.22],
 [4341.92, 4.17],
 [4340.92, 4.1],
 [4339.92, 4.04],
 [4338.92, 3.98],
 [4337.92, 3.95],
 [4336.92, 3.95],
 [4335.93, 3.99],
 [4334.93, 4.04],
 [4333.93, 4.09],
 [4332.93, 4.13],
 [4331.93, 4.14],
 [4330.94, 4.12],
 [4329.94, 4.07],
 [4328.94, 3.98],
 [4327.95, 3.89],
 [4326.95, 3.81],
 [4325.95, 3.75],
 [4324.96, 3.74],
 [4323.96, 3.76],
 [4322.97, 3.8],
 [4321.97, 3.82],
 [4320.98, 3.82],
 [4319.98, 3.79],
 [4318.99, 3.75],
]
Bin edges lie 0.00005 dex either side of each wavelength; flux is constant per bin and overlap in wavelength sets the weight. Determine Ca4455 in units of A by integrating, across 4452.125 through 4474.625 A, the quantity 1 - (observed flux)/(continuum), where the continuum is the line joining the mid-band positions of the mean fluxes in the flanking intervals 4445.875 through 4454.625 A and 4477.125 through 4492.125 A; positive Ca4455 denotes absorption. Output 1.2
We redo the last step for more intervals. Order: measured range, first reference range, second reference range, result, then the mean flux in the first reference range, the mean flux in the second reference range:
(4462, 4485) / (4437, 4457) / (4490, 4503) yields -0.8 A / 4.95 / 6.24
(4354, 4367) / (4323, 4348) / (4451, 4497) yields 0.6 A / 4.05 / 5.61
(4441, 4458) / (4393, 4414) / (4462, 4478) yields 1.3 A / 4.44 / 5.79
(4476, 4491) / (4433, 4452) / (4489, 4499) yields -0.3 A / 5.02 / 6.19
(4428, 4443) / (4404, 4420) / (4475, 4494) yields 1.0 A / 4.55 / 6.08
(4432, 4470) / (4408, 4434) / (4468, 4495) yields 2.7 A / 4.65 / 6.06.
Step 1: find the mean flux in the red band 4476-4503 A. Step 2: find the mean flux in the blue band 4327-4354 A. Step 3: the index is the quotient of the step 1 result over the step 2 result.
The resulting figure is 1.50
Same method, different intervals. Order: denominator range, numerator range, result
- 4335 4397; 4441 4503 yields 1.38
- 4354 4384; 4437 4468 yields 1.24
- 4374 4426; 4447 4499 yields 1.30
